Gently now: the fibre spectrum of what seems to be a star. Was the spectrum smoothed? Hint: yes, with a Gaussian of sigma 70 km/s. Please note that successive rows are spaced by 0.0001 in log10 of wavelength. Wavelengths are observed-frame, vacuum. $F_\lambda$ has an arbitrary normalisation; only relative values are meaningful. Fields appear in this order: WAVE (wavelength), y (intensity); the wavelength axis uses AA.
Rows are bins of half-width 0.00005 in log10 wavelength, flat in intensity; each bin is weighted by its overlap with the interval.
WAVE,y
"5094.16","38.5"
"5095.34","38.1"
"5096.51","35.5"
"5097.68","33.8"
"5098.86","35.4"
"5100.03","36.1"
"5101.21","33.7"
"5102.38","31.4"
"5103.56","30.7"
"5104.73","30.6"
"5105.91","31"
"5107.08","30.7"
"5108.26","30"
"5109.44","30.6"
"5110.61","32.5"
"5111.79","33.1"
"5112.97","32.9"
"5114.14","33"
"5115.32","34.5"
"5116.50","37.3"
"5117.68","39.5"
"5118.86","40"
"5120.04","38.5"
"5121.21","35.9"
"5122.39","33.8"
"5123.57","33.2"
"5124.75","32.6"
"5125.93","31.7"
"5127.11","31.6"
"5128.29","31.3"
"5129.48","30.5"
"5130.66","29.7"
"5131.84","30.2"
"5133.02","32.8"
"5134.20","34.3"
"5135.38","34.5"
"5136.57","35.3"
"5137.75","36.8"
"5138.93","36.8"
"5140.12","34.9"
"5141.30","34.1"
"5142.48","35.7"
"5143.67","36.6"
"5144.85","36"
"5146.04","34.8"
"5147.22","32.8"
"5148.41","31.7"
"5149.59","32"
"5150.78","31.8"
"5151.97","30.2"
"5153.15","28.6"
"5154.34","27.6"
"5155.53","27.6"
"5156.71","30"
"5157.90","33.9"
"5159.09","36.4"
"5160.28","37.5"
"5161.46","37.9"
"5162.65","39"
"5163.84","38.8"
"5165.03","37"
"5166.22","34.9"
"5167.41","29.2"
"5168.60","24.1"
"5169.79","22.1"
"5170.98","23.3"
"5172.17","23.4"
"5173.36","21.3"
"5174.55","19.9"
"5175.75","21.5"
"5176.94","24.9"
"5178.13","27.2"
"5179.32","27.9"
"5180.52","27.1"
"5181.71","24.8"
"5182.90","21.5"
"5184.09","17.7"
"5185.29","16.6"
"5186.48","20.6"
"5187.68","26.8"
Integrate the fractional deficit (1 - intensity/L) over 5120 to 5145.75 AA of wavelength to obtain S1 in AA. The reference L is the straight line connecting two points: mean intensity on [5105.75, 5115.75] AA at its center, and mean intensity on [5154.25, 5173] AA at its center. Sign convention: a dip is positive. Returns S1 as -1.7 AA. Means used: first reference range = 32.1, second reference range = 31.4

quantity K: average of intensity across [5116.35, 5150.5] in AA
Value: 34.2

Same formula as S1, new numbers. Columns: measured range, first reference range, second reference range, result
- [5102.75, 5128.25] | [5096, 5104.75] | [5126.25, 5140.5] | -0.1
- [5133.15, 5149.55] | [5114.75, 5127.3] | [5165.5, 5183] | -1.7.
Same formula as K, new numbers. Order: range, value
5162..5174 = 29.3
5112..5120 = 36.2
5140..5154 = 33.1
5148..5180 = 29.6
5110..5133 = 33.8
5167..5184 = 23.9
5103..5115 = 31.6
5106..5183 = 31.8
